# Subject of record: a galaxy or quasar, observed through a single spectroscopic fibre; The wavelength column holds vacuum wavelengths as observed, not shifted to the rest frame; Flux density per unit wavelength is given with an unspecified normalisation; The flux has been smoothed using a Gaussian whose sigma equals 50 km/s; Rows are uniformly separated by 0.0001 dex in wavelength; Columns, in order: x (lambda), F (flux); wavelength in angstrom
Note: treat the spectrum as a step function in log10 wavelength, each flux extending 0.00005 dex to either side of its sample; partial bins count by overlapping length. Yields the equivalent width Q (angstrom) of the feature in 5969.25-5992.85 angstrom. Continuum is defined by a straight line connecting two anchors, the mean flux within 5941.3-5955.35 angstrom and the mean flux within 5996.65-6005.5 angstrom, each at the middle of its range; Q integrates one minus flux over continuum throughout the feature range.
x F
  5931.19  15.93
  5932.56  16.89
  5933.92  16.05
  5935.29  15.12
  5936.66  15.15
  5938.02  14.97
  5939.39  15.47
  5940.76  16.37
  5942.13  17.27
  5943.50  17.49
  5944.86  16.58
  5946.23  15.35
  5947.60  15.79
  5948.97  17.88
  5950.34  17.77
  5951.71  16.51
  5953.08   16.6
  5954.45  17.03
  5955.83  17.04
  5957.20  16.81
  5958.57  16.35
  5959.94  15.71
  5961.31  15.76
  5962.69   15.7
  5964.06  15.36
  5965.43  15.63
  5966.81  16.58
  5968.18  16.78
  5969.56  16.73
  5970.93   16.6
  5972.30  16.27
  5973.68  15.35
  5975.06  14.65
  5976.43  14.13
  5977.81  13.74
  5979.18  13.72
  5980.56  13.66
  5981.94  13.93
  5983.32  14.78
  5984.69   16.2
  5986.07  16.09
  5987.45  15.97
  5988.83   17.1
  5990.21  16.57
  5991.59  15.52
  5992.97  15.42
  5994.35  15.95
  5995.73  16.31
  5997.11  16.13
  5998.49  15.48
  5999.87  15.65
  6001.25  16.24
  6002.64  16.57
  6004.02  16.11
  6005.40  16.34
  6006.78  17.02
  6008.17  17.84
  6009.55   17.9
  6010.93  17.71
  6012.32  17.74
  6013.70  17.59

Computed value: 1.46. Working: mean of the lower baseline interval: 16.8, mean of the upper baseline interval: 16.1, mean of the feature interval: 15.3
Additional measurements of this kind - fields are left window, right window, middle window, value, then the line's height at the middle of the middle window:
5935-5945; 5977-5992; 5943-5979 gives -1.1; 15.7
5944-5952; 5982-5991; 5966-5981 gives 0.8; 16.2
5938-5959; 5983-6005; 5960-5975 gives 0.3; 16.4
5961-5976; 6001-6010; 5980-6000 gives 1.0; 16.5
